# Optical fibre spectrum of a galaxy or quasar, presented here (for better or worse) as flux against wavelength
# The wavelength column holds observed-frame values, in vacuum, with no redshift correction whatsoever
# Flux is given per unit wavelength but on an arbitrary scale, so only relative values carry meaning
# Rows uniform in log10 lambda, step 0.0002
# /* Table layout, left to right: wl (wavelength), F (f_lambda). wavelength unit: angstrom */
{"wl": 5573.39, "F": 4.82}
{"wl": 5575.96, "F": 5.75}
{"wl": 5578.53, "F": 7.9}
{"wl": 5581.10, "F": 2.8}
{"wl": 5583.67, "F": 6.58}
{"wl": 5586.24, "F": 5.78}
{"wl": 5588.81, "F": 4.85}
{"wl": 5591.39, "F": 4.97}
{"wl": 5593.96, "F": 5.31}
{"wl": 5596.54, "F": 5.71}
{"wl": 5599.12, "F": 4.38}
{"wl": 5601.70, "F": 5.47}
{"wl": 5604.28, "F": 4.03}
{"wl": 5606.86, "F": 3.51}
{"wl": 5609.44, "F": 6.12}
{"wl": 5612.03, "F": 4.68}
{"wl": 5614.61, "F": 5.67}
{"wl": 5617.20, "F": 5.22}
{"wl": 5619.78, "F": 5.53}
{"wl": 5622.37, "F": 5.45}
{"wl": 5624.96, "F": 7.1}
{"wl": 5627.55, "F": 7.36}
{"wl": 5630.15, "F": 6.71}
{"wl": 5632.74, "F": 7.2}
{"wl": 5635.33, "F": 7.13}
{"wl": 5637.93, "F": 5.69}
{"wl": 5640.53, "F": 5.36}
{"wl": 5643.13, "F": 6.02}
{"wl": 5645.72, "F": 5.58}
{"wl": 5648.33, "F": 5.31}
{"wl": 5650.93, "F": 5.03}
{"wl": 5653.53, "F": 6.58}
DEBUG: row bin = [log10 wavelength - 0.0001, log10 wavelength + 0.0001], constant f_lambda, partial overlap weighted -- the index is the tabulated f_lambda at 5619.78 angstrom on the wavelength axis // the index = 5.53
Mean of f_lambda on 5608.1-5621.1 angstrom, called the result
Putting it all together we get 5.44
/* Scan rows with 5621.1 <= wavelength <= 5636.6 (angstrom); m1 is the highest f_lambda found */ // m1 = 7.36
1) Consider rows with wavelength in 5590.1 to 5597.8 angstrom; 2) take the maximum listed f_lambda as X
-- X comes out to 5.71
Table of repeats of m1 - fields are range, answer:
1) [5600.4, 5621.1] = 6.12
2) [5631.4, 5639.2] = 7.2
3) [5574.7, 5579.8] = 7.9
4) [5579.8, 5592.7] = 6.58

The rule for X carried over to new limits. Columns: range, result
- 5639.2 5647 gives 6.02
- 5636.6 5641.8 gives 5.69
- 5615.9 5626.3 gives 7.1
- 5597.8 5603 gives 5.47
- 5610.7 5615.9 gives 5.67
